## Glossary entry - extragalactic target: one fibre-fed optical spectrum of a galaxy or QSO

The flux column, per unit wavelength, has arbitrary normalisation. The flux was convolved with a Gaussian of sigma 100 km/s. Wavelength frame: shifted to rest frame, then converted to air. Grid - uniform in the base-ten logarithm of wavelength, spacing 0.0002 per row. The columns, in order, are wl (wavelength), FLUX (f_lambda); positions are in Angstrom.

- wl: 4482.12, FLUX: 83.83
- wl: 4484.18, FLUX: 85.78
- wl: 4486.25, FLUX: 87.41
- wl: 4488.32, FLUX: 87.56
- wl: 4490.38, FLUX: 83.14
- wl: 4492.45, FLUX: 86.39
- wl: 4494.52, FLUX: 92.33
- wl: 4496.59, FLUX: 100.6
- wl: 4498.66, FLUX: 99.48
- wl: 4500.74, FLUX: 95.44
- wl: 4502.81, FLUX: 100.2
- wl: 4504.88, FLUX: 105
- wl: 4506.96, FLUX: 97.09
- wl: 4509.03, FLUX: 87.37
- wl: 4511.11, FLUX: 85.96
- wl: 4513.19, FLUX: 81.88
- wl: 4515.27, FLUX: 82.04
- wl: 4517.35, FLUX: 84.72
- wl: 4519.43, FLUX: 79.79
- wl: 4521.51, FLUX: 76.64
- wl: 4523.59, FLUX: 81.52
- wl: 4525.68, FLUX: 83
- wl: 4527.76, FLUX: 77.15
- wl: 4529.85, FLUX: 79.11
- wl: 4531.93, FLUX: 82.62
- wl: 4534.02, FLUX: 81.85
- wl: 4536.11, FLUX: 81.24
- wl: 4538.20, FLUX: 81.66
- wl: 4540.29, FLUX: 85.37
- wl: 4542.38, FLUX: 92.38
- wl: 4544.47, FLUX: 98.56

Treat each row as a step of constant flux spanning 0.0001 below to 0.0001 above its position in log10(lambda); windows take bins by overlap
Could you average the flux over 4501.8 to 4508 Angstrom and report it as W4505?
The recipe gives 101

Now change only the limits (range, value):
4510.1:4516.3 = 83.2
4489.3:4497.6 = 90.6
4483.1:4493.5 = 86.1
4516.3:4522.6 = 80.5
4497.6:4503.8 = 98.3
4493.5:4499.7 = 97.4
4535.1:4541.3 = 82.7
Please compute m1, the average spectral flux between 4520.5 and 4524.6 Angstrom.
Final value 79.1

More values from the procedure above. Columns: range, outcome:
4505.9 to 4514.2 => 88.1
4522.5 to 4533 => 80.7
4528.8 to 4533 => 80.9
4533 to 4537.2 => 81.5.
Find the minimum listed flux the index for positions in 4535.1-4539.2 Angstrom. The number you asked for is 81.24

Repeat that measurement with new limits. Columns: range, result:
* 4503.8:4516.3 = 81.88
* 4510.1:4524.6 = 76.64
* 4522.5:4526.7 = 81.52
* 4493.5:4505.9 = 92.33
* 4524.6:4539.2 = 77.15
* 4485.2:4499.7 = 83.14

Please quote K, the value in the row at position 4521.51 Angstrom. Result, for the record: 76.64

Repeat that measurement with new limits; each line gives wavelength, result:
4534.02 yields 81.85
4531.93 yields 82.62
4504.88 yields 105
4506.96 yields 97.09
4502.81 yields 100.2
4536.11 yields 81.24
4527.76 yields 77.15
